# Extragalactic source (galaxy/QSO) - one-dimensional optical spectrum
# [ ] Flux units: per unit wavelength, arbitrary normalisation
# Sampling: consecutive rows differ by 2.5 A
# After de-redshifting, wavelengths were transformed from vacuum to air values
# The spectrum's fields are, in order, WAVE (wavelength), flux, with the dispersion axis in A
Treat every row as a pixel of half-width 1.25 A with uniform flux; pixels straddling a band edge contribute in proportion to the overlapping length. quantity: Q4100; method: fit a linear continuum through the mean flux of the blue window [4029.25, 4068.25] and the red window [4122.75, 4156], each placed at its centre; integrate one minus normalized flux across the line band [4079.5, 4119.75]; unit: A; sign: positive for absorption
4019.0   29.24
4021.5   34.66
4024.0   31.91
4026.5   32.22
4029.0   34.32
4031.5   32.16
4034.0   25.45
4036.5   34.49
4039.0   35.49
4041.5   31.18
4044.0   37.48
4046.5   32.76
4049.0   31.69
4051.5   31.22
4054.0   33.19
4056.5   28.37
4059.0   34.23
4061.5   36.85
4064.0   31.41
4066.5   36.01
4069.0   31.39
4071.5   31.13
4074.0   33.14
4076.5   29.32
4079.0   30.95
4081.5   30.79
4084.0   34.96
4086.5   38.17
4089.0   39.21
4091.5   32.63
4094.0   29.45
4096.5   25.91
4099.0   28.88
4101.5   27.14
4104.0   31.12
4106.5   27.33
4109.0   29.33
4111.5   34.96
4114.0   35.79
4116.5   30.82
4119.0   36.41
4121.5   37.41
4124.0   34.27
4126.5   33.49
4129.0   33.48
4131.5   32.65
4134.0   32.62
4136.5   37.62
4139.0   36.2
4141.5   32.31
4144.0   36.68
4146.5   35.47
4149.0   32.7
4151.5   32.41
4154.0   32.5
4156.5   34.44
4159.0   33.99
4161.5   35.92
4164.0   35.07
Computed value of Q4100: 1.8 A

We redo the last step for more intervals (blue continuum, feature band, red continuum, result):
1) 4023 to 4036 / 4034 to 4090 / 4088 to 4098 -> -3.0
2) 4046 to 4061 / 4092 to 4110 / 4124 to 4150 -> 2.6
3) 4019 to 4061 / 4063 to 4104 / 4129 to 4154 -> 1.7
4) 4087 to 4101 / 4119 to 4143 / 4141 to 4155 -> -1.1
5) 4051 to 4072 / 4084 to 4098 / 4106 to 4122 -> -0.1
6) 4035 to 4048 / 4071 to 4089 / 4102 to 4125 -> 0.1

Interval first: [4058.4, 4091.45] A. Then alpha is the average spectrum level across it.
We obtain 33.6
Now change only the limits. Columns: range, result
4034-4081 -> 32.6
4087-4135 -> 32.3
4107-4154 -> 34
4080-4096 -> 33.8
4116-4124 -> 35.2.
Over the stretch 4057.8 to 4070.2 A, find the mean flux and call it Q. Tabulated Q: 34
